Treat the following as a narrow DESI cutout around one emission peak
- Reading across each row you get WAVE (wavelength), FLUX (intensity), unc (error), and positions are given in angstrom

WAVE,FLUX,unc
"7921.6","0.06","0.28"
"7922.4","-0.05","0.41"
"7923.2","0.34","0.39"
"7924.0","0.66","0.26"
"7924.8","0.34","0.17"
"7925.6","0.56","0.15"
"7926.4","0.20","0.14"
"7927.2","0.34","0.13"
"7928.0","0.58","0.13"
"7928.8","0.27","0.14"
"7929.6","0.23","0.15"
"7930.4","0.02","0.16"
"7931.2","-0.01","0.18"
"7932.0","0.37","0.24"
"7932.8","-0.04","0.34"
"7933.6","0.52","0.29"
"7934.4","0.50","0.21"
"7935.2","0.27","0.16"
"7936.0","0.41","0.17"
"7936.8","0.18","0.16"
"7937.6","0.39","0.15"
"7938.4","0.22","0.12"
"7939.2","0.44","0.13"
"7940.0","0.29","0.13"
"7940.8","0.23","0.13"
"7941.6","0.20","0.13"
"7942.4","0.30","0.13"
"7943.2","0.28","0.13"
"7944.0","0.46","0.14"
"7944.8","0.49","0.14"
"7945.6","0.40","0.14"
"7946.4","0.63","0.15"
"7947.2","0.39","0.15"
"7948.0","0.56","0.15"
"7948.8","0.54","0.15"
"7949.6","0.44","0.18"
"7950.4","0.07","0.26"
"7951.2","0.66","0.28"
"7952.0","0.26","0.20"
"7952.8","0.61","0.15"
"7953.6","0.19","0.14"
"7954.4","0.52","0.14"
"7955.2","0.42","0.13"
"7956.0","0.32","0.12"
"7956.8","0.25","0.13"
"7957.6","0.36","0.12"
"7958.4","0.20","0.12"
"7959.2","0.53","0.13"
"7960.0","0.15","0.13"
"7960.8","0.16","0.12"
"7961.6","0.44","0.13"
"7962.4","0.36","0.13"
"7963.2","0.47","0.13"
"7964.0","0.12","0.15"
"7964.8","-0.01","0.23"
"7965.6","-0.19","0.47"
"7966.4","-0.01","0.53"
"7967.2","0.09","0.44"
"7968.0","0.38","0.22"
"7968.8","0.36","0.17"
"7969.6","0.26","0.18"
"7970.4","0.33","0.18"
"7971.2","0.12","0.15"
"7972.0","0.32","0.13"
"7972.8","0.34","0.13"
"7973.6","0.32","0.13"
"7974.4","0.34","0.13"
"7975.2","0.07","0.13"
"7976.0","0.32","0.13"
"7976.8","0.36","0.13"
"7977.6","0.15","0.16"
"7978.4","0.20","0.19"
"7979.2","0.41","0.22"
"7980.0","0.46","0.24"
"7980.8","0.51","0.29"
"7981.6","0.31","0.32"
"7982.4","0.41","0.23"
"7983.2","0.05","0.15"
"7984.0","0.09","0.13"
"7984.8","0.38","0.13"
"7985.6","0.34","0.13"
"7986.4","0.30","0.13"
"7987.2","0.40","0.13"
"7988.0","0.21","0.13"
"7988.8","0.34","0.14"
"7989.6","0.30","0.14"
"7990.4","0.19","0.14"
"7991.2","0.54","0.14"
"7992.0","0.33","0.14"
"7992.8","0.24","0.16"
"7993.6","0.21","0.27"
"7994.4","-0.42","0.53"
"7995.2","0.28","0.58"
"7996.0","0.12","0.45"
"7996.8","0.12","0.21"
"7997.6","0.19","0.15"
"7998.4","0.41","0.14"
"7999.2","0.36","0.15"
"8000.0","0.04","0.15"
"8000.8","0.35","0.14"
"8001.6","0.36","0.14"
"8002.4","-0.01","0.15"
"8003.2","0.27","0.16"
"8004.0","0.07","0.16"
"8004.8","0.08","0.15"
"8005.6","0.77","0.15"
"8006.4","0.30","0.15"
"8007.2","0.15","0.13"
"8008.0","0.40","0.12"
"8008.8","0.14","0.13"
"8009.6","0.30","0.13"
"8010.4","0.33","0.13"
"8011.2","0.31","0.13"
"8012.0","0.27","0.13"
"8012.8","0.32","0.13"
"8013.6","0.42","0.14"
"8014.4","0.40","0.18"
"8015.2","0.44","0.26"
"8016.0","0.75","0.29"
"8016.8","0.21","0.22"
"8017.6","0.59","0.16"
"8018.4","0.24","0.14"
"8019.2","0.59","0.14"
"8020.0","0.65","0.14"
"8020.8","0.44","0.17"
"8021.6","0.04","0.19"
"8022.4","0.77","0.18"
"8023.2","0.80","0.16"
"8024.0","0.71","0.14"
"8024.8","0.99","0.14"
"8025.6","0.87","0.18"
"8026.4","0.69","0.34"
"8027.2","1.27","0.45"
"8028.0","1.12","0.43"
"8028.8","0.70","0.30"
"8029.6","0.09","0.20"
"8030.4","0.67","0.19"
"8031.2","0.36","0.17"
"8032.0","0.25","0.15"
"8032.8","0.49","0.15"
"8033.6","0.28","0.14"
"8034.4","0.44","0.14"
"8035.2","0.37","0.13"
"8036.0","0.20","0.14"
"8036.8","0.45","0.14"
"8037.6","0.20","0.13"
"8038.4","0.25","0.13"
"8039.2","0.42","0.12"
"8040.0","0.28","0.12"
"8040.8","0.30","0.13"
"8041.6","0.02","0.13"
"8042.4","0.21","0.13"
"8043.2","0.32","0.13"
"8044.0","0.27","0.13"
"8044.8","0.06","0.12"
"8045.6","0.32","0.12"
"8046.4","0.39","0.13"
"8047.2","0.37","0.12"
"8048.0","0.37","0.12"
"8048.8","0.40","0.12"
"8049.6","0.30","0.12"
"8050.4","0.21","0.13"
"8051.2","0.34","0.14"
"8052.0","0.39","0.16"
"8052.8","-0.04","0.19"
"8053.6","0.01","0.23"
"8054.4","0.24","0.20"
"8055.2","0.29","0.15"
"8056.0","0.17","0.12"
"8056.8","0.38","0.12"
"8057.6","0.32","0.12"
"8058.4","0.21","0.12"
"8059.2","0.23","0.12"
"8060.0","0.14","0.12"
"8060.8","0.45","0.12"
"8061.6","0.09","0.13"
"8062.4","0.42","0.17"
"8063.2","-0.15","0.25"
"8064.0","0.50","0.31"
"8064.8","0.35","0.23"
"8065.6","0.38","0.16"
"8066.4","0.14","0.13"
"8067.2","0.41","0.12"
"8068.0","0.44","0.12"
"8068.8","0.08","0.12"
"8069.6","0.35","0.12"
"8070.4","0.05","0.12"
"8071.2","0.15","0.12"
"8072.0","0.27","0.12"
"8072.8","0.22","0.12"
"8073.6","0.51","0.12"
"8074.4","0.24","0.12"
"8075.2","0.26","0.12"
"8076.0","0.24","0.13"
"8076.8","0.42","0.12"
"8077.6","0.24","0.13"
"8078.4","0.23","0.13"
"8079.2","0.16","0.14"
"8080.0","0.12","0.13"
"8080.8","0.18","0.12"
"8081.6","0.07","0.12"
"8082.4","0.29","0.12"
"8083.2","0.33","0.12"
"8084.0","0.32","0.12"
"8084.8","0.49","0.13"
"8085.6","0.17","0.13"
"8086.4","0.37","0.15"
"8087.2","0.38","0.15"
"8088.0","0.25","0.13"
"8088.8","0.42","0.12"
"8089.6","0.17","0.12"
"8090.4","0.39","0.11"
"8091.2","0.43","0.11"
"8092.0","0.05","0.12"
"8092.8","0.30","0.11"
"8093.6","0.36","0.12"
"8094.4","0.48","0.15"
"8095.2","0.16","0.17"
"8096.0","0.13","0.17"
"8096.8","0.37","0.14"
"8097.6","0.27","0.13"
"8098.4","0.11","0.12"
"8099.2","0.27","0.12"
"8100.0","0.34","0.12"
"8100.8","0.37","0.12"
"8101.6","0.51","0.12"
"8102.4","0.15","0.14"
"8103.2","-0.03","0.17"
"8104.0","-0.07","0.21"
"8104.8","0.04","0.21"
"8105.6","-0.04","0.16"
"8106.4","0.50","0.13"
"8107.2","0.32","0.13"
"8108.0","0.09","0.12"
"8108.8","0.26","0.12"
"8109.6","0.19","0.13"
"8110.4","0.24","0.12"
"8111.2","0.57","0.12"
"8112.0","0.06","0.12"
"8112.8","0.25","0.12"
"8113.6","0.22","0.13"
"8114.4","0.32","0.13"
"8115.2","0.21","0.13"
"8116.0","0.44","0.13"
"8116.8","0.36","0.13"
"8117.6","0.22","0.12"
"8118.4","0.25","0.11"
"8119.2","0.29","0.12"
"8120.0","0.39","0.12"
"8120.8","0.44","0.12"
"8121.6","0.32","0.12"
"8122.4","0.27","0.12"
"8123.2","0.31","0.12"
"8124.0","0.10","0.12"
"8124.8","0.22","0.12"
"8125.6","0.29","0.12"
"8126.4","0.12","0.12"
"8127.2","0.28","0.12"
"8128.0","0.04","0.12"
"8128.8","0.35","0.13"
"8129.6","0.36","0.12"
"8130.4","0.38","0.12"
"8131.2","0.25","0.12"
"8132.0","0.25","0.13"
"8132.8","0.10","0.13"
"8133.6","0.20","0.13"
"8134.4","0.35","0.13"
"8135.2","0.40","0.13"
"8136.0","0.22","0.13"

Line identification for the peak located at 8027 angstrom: [O III]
